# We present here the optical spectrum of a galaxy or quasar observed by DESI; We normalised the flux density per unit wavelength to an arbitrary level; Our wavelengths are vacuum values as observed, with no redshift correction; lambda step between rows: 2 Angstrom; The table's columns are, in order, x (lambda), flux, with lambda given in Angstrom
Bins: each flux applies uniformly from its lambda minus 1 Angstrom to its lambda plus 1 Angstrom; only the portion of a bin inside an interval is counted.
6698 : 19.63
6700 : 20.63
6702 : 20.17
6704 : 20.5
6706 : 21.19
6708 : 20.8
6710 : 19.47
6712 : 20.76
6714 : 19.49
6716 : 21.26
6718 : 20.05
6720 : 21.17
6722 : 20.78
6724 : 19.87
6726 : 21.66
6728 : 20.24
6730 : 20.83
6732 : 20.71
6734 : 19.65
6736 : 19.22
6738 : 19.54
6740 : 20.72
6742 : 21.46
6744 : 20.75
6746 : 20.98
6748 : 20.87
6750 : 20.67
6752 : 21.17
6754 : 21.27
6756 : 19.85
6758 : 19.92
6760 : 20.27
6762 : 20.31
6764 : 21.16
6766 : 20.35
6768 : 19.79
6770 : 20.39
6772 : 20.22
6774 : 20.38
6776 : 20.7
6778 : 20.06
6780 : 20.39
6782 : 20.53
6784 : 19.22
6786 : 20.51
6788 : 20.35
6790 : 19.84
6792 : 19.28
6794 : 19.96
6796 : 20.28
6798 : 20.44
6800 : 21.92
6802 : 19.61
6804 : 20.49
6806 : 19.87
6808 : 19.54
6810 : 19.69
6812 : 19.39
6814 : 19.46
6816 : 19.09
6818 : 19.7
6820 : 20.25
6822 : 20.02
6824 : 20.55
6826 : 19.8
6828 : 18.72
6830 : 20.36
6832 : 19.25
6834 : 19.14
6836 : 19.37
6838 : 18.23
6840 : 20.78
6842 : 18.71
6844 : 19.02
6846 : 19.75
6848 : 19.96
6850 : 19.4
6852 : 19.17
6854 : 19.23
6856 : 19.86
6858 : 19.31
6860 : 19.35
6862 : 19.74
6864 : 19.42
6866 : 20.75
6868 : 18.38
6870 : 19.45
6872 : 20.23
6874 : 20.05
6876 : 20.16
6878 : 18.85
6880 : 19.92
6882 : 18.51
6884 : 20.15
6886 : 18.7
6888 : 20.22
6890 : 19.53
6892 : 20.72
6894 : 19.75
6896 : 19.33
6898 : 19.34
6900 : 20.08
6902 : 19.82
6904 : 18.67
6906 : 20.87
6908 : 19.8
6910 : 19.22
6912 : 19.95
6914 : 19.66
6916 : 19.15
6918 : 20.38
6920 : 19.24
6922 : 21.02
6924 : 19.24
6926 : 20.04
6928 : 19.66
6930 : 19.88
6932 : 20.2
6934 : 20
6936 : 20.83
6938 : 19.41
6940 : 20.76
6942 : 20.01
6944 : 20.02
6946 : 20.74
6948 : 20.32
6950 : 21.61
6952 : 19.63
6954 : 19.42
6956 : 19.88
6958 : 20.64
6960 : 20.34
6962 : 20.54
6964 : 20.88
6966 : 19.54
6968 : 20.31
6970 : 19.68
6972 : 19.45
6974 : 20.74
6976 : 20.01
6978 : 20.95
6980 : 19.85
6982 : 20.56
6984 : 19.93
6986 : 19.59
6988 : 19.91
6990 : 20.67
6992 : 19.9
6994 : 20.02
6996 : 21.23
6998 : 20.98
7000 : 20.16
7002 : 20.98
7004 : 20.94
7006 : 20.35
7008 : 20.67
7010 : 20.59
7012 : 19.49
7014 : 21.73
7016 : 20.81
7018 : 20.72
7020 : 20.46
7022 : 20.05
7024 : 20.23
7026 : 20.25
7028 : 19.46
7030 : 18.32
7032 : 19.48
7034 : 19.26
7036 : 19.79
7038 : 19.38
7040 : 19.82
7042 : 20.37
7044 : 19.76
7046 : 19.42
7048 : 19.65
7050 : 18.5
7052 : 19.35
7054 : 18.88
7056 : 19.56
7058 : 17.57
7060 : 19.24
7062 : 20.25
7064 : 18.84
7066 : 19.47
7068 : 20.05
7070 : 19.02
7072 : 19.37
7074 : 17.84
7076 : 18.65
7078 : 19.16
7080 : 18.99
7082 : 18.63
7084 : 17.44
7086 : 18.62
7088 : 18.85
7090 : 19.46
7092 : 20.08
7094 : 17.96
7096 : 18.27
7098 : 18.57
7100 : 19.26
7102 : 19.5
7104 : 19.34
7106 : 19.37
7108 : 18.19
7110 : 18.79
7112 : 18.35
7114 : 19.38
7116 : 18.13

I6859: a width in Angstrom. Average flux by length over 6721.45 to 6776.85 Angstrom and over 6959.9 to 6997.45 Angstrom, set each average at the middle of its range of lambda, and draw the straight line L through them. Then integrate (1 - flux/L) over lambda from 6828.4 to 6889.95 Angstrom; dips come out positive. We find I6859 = 2.6 Angstrom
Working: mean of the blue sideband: 20.5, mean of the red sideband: 20.2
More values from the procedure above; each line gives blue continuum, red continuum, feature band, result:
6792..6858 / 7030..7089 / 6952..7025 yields -3.9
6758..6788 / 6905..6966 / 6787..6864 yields 2.0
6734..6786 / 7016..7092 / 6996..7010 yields -0.9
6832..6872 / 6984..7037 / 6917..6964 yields -0.7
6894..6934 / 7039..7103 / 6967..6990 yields -0.7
